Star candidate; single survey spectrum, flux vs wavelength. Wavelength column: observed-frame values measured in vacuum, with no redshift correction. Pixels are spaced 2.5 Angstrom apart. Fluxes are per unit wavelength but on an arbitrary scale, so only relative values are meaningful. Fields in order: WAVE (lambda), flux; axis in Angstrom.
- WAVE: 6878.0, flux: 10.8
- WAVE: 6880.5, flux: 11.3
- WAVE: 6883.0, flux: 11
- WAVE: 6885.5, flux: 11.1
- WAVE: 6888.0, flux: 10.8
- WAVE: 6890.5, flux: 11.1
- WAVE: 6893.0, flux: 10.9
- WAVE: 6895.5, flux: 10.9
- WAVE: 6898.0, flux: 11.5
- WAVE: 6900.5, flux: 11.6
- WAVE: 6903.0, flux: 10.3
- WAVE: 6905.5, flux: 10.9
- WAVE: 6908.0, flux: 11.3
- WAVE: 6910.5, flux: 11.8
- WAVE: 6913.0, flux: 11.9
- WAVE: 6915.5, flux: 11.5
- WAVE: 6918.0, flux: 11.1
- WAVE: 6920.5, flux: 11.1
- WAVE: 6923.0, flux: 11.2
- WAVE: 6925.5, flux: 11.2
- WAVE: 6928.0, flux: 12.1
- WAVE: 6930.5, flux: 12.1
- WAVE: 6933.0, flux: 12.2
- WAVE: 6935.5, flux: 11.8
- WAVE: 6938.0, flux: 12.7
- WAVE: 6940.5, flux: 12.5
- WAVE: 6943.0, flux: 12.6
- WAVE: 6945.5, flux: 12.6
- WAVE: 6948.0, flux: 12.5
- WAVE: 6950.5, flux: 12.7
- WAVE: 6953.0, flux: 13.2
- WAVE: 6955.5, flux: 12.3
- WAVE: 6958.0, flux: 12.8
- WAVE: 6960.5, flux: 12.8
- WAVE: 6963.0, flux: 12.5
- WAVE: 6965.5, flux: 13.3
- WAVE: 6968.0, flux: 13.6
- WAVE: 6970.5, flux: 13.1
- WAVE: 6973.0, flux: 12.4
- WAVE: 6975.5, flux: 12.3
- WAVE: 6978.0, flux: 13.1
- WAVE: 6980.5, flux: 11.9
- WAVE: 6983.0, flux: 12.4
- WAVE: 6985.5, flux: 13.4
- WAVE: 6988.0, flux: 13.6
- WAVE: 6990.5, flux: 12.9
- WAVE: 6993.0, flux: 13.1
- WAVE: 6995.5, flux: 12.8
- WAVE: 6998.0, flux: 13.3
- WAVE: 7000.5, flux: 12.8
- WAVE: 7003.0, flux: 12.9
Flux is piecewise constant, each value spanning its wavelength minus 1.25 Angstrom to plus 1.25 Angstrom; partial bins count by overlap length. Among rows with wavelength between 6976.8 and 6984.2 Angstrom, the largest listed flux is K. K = 13.1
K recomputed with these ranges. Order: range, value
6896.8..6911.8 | 11.8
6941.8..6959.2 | 13.2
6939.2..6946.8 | 12.6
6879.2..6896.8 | 11.3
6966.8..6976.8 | 13.6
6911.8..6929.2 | 12.1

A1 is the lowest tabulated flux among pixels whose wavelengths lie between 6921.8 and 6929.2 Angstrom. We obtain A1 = 11.2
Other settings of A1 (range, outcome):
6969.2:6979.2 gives 12.3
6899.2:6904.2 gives 10.3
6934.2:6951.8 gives 11.8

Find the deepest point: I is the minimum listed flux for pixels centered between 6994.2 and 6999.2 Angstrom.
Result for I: 12.8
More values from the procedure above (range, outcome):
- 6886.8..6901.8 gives 10.8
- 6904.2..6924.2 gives 10.9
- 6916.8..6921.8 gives 11.1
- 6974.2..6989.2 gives 11.9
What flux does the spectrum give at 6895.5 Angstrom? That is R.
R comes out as 10.9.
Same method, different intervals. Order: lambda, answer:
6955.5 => 12.3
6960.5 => 12.8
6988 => 13.6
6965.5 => 13.3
